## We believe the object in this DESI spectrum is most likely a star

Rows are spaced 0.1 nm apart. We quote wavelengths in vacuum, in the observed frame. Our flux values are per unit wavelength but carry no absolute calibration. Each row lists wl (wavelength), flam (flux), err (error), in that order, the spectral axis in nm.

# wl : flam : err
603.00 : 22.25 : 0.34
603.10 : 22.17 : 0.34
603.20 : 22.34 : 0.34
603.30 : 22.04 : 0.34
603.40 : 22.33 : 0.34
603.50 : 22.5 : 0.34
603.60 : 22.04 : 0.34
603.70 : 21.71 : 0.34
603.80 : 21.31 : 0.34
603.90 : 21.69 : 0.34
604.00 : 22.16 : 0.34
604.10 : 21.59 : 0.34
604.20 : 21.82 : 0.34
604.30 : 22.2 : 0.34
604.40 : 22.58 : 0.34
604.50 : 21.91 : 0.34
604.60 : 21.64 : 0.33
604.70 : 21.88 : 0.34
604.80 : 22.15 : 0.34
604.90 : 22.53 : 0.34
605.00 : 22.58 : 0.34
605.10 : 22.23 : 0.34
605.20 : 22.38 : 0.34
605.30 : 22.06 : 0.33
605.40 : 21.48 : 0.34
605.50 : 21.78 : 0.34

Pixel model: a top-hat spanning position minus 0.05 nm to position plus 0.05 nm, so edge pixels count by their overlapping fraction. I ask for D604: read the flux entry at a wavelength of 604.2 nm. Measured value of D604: 21.82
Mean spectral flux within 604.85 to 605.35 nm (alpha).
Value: 22.4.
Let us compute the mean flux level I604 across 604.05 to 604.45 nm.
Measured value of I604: 22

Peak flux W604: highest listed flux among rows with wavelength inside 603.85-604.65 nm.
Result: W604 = 22.58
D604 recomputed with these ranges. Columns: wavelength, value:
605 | 22.58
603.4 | 22.33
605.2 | 22.38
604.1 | 21.59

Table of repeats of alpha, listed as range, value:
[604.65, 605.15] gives 22.3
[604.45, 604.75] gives 21.8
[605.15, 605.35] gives 22.2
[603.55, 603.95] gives 21.7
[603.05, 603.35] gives 22.2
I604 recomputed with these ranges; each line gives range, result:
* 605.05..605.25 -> 22.3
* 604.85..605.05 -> 22.6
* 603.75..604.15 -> 21.7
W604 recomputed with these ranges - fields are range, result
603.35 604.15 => 22.5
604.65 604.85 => 22.15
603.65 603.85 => 21.71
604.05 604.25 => 21.82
